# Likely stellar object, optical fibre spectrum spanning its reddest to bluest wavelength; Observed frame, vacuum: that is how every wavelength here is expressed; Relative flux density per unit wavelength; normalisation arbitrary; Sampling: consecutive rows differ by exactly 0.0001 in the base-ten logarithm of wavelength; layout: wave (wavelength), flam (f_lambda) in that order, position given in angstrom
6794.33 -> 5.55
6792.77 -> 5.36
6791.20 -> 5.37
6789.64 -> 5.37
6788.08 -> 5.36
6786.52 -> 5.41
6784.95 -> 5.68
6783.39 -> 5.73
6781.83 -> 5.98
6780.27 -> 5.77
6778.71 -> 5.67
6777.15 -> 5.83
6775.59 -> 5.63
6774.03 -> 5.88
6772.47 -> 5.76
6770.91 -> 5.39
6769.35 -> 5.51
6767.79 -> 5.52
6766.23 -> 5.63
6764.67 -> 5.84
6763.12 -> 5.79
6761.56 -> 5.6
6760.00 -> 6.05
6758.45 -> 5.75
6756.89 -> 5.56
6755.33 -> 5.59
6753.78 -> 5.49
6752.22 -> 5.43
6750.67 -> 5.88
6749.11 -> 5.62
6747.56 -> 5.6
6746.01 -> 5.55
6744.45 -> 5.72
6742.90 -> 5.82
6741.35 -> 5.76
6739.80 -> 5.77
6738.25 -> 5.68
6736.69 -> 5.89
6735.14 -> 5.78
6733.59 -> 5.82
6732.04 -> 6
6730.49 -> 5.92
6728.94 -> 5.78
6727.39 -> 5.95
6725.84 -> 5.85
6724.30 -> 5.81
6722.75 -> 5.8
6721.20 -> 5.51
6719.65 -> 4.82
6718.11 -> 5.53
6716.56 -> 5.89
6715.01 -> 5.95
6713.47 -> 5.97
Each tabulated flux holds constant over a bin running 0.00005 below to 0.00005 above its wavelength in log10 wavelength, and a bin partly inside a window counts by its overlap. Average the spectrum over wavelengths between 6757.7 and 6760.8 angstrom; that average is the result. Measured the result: 5.91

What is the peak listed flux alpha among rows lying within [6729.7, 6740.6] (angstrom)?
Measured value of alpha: 6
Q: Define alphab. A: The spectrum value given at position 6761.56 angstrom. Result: 5.6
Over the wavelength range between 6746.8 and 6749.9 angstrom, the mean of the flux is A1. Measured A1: 5.61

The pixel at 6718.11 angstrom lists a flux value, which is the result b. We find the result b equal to 5.53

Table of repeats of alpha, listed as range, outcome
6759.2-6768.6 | 6.05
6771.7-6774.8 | 5.88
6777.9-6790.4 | 5.98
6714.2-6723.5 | 5.95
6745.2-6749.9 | 5.62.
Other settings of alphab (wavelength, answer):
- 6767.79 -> 5.52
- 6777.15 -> 5.83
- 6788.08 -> 5.36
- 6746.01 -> 5.55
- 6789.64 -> 5.37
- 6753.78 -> 5.49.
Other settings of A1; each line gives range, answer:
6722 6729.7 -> 5.84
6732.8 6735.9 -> 5.8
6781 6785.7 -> 5.8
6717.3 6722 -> 5.29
